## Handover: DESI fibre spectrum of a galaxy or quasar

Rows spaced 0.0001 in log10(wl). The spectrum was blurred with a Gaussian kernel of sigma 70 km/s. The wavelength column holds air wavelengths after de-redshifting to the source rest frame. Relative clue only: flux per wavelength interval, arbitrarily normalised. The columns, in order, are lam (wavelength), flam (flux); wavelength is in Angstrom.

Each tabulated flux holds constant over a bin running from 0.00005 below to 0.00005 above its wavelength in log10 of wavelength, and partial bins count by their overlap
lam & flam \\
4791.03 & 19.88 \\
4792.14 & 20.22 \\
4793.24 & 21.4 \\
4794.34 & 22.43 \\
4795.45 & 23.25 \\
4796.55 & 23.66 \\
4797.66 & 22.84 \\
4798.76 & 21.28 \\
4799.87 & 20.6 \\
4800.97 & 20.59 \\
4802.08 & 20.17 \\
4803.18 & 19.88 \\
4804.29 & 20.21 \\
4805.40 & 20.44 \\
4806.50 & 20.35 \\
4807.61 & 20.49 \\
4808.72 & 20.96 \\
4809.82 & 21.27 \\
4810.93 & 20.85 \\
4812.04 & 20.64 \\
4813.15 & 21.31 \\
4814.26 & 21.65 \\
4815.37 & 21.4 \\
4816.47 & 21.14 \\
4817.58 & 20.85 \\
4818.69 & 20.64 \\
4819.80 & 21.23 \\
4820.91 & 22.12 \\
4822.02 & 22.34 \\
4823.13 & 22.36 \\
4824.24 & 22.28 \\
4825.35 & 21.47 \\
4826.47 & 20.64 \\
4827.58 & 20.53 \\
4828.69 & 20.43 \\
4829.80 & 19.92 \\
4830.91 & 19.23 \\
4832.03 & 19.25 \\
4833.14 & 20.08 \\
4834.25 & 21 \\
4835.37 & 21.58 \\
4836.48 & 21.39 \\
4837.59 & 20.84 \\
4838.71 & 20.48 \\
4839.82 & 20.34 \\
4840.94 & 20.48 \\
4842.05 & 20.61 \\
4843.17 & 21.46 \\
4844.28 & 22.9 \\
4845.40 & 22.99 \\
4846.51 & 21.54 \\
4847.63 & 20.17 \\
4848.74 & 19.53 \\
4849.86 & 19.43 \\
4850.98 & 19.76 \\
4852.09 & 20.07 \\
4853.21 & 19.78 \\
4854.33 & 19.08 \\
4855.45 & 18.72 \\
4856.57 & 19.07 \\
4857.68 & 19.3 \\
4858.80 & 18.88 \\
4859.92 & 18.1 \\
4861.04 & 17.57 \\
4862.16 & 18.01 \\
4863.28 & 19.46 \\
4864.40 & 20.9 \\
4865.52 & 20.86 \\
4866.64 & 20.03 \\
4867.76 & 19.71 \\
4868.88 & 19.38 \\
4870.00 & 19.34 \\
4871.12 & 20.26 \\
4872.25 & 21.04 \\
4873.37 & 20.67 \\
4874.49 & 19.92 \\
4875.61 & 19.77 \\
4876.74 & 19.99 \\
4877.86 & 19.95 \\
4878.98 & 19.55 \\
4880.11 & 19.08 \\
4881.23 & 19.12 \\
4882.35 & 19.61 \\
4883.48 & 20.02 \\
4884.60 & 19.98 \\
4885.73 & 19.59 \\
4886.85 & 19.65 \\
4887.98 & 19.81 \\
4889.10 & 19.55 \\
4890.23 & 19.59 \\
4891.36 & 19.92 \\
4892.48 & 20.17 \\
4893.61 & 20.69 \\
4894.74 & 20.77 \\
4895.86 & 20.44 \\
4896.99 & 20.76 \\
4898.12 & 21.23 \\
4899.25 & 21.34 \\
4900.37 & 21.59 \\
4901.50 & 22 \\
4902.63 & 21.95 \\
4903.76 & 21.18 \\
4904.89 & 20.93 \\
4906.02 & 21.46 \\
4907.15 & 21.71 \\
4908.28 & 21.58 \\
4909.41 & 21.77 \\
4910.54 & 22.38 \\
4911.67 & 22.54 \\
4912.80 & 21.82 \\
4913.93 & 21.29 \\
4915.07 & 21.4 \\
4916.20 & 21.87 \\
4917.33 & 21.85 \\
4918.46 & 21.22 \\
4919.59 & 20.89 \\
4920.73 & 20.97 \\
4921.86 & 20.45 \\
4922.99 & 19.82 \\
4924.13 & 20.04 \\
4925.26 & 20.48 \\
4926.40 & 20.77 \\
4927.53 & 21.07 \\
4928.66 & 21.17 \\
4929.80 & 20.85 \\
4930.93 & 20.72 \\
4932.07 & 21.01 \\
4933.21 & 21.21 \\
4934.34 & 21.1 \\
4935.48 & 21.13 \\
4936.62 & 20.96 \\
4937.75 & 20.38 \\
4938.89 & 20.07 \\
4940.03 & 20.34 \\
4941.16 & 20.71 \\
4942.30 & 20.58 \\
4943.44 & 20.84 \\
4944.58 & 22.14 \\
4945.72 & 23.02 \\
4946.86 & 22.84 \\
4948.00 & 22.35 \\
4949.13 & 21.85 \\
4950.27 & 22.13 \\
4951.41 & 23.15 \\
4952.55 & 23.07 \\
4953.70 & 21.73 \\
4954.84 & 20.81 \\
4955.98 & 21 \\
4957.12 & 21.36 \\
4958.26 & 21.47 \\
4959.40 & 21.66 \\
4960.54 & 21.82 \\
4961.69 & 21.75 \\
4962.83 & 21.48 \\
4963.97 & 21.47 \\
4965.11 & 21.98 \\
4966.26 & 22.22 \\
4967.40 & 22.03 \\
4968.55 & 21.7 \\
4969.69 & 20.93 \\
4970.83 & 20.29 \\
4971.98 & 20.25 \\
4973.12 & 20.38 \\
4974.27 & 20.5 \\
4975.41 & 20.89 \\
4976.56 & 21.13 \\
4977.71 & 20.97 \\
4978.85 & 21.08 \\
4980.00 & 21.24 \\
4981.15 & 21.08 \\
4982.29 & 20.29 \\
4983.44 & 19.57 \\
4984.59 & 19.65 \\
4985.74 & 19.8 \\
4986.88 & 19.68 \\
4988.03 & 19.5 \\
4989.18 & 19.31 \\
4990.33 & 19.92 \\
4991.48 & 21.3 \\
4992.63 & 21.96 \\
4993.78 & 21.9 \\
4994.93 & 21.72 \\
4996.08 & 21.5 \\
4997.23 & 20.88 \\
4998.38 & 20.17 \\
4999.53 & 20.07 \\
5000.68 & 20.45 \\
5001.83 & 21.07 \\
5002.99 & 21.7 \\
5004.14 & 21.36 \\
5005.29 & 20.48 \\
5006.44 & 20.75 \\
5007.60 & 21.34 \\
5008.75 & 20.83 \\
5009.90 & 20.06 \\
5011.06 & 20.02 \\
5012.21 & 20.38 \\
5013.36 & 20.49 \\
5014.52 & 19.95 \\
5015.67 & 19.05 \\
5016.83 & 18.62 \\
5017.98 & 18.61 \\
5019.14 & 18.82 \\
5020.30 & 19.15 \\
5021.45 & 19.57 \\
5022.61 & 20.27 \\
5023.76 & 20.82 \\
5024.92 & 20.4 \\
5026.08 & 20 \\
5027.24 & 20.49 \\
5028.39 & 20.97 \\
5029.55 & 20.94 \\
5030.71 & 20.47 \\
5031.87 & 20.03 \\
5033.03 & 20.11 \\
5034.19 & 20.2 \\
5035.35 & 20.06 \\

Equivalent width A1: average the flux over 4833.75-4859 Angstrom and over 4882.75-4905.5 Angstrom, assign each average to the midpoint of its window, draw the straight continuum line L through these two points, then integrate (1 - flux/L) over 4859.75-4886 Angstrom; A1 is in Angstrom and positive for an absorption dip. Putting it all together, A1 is 1.04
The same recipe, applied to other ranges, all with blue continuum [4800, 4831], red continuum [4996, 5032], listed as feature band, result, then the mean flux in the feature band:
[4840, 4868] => 1.2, 19.9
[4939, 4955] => -1.0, 21.8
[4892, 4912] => -0.7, 21.4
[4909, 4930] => -0.6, 21.2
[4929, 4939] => -0.2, 20.9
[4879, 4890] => 0.6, 19.6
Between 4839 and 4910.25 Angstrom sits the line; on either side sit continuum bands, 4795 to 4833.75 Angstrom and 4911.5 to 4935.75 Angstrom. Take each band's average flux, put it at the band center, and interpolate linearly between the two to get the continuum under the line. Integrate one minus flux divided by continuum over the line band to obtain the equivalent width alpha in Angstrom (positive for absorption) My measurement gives 2.73 Angstrom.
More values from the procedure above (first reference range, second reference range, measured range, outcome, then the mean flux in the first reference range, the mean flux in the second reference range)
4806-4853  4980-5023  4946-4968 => -1.6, 20.9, 20.3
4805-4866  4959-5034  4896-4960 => -2.5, 20.5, 20.6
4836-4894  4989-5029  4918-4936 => -0.6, 20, 20.4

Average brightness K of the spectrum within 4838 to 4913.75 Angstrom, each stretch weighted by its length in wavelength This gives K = 20.3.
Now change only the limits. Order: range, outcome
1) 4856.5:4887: 19.6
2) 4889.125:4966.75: 21.3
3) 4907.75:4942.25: 21.1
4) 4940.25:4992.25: 21.2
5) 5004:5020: 20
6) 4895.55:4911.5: 21.5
